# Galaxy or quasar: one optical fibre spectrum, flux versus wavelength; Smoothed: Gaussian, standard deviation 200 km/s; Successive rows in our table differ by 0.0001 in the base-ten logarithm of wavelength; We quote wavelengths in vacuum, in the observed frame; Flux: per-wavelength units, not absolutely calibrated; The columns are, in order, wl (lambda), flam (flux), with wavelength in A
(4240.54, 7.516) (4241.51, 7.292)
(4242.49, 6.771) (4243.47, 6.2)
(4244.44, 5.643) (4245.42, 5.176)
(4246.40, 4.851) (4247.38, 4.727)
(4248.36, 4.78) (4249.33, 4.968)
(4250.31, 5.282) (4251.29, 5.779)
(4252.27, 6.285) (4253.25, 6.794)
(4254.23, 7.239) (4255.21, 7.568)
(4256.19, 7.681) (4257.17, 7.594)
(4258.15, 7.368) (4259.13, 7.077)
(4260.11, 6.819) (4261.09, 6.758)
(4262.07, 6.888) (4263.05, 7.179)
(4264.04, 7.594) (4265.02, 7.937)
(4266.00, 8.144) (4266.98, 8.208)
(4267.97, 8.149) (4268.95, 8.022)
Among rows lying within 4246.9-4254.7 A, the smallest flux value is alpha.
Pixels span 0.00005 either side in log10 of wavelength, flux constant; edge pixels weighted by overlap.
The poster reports 4.727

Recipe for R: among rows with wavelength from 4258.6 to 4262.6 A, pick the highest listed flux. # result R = 7.077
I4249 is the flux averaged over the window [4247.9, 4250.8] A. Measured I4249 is 5.02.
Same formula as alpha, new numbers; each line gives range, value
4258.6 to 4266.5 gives 6.758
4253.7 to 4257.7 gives 7.239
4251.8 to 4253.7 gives 6.285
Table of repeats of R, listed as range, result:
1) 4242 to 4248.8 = 6.771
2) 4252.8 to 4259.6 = 7.681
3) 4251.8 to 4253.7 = 6.794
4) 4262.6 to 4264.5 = 7.594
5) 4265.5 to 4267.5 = 8.208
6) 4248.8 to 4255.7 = 7.568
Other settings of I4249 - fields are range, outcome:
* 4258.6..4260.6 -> 6.96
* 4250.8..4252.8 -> 6.04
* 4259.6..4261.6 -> 6.8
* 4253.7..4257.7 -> 7.51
